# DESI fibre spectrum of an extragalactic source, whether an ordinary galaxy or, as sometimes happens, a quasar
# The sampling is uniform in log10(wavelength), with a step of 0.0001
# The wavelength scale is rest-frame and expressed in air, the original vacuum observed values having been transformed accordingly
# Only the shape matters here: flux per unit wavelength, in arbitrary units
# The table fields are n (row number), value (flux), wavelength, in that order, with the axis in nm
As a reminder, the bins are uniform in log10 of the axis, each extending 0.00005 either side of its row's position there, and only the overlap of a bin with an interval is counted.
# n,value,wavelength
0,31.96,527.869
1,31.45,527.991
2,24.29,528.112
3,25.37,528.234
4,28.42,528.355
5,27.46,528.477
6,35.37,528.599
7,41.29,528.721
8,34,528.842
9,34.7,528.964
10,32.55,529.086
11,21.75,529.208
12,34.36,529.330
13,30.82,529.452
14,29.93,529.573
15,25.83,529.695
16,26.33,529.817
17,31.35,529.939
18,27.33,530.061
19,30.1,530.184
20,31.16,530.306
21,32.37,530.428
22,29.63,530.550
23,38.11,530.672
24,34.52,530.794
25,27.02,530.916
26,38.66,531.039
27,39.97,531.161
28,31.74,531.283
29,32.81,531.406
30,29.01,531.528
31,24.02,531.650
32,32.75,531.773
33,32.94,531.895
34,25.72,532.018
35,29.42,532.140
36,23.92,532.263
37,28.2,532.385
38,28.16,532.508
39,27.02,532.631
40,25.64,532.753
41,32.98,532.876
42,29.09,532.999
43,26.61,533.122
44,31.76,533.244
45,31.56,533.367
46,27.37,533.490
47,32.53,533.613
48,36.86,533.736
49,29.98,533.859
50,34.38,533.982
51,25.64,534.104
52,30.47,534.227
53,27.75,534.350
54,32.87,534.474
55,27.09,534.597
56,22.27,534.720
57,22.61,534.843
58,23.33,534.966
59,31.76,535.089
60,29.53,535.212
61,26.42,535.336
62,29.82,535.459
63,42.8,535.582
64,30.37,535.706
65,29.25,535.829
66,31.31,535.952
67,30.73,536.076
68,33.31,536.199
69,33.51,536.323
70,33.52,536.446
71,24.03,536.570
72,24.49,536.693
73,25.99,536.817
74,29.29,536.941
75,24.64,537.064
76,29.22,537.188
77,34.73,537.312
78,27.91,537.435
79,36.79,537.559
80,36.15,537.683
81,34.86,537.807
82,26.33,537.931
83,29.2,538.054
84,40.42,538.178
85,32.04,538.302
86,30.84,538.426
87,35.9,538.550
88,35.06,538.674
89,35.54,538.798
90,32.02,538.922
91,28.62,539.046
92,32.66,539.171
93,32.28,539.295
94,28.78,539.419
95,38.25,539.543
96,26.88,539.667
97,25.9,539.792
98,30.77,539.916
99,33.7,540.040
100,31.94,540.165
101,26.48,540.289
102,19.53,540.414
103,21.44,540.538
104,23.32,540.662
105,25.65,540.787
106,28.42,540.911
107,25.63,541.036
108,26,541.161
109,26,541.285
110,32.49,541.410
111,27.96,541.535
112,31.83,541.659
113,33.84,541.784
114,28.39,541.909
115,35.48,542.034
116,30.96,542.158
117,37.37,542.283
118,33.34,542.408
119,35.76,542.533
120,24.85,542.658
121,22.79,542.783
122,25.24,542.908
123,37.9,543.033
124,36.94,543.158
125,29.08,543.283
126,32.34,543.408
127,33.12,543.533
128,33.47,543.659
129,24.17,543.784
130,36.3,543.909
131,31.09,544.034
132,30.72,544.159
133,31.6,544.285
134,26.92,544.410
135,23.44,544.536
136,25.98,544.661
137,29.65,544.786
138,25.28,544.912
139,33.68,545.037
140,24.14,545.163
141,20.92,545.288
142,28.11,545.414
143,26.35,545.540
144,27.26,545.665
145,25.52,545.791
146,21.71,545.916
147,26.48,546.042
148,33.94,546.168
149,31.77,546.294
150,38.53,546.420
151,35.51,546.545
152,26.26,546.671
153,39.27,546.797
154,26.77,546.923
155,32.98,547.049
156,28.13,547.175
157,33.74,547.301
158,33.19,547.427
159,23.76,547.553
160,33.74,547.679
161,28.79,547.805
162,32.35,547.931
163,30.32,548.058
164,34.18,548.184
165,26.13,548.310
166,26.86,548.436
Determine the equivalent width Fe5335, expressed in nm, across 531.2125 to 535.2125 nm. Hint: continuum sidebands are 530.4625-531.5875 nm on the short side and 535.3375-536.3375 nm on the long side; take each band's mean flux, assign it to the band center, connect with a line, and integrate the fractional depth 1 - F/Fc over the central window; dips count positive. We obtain 0.47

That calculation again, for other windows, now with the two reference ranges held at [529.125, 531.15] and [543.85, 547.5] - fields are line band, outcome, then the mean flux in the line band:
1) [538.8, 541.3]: 0.13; 28.4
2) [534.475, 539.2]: -0.07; 30.7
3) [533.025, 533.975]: -0.02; 31.1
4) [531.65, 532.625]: 0.07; 28.3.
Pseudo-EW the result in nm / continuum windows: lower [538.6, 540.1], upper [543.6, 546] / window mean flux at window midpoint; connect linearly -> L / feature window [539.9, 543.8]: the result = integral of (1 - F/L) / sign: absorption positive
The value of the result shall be 0.024 nm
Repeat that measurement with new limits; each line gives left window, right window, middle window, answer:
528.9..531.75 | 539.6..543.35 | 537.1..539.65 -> -0.254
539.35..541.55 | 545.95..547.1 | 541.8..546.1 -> 0.114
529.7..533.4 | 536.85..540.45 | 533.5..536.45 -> 0.051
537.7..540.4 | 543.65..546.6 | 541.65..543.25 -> -0.096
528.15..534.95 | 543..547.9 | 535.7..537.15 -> 0.044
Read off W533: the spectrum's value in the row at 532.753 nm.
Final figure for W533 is 25.64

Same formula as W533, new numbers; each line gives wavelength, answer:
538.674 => 35.06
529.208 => 21.75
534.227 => 30.47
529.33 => 34.36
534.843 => 22.61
